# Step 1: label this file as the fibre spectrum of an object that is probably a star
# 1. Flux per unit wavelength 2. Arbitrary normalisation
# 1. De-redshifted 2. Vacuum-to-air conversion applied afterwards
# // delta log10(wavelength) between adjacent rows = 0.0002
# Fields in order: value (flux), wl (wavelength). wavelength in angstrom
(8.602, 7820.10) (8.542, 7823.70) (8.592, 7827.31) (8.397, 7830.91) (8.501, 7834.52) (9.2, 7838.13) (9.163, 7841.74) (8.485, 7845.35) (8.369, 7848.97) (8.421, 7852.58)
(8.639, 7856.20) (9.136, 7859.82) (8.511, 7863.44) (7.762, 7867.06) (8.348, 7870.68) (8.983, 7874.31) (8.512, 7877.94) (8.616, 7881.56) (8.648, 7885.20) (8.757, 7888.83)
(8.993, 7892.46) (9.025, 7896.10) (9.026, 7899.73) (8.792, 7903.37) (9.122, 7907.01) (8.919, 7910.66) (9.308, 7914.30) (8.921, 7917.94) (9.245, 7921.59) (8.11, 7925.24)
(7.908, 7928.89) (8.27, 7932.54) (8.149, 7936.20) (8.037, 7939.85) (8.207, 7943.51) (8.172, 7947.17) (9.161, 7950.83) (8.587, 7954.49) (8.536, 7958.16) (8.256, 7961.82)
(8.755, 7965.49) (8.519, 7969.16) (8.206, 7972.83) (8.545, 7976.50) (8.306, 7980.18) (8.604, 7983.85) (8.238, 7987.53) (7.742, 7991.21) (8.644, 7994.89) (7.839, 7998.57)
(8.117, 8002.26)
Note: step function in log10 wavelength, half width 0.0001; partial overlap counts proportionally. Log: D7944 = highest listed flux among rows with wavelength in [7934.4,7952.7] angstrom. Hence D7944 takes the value 9.161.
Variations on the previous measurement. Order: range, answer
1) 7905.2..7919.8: 9.308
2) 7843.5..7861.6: 9.136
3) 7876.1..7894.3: 8.993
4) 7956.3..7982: 8.755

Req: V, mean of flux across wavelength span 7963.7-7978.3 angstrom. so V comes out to 8.51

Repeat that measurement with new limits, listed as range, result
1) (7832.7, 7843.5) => 8.95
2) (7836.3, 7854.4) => 8.73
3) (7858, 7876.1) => 8.55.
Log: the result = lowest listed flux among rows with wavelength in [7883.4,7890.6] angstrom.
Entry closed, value 8.648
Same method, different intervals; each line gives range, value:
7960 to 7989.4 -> 8.206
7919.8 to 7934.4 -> 7.908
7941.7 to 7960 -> 8.172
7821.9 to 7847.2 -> 8.397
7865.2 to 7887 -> 7.762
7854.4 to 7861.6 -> 8.639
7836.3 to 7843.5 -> 9.163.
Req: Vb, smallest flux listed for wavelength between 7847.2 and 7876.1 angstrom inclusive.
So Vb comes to 7.762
